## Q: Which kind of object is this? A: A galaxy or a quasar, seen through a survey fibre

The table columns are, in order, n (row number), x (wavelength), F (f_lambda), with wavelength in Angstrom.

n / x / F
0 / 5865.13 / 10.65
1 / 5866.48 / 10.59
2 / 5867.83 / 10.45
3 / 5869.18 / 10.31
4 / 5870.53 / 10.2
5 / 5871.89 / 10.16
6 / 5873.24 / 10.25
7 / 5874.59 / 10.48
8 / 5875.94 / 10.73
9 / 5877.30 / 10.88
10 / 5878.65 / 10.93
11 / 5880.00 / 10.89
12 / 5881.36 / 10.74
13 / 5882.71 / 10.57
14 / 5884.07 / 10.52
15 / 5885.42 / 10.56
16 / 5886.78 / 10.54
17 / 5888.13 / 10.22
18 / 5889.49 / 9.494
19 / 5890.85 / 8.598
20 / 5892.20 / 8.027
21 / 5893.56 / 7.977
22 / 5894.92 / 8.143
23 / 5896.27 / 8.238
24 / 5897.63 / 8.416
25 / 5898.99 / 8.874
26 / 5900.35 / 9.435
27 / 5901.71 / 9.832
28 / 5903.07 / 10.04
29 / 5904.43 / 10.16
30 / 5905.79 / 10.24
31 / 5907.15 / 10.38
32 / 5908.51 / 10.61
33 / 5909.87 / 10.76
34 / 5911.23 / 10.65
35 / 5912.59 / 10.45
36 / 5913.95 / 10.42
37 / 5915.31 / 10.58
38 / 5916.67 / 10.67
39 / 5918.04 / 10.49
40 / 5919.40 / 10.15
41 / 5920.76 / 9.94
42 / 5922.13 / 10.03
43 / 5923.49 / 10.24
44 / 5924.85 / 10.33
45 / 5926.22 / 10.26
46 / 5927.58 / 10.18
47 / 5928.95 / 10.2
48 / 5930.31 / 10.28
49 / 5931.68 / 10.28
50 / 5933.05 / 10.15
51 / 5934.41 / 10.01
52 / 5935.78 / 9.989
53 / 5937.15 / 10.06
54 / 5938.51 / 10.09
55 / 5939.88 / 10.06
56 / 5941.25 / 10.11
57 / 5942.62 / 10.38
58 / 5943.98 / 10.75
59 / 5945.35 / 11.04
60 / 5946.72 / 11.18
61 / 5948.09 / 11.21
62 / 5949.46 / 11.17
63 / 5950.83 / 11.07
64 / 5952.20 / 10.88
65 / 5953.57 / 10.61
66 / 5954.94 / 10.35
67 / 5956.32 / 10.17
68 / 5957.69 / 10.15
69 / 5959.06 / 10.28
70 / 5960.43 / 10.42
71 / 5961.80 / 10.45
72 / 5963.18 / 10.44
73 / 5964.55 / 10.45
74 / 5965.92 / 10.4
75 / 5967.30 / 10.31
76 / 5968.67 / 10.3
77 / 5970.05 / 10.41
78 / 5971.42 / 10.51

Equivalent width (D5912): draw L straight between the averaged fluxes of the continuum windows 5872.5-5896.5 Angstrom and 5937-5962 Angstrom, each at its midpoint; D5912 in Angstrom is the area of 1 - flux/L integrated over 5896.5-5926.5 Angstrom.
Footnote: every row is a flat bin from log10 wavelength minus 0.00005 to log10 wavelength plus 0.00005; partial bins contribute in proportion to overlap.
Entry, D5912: 0.2 Angstrom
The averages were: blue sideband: 9.91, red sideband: 10.6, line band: 10.1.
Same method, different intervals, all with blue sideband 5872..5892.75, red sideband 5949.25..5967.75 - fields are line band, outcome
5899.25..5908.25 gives 0.3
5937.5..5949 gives -0.2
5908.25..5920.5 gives -0.2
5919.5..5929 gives 0.2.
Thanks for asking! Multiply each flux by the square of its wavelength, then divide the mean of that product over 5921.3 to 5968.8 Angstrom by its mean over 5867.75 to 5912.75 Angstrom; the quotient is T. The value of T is 1.1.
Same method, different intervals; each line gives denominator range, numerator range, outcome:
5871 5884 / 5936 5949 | 1.02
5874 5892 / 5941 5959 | 1.06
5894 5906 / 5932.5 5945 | 1.12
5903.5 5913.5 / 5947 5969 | 1.03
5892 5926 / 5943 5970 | 1.10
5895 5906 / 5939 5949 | 1.16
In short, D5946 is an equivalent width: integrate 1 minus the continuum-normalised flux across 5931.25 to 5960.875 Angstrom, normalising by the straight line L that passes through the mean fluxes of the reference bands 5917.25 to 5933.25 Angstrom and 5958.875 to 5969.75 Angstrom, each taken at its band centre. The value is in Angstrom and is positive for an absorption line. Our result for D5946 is -0.50 Angstrom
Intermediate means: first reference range 10.2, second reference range 10.4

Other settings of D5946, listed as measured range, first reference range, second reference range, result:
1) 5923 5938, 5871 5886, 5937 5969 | 0.53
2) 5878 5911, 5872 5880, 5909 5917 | 2.65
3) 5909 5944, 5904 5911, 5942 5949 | 1.34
